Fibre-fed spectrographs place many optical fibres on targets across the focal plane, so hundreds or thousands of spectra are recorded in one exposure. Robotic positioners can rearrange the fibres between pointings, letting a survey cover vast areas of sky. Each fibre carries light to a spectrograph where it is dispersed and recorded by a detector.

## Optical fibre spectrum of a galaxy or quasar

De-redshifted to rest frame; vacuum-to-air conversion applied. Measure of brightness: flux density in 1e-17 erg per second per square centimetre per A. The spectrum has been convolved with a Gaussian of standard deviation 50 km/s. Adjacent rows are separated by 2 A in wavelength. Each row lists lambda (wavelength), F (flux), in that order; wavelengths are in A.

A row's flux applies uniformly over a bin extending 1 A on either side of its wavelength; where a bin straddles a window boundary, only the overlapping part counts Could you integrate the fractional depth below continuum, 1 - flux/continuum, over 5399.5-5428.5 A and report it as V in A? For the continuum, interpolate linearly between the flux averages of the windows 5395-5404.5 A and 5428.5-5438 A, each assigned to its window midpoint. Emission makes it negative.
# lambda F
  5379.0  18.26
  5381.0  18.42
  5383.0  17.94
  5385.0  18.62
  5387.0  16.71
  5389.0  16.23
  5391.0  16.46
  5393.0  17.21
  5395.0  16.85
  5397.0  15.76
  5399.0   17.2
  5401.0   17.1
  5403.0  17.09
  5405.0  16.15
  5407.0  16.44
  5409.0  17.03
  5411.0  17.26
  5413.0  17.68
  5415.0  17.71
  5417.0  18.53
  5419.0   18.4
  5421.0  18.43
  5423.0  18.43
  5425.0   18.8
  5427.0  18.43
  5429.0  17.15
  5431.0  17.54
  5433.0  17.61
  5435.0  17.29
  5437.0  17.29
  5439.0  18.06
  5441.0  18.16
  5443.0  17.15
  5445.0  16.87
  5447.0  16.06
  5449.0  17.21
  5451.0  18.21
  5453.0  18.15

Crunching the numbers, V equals -1.1 A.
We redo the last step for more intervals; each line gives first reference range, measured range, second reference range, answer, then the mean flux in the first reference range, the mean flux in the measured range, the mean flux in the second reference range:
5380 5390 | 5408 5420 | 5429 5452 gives -0.2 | 17.6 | 17.8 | 17.4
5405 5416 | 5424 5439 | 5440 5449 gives -0.6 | 17.1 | 17.8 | 17.1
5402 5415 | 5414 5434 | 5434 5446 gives -1.0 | 17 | 18.1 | 17.5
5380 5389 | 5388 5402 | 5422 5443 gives 0.8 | 17.7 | 16.7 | 17.8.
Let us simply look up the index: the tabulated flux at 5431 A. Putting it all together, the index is 17.54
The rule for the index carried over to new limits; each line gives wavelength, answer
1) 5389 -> 16.23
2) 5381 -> 18.42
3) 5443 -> 17.15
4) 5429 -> 17.15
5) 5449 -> 17.21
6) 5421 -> 18.43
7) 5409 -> 17.03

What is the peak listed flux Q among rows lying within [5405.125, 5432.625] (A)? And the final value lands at 18.8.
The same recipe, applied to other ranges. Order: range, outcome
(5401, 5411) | 17.26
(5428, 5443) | 18.16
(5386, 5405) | 17.21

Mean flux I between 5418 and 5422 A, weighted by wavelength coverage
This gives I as 18.4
